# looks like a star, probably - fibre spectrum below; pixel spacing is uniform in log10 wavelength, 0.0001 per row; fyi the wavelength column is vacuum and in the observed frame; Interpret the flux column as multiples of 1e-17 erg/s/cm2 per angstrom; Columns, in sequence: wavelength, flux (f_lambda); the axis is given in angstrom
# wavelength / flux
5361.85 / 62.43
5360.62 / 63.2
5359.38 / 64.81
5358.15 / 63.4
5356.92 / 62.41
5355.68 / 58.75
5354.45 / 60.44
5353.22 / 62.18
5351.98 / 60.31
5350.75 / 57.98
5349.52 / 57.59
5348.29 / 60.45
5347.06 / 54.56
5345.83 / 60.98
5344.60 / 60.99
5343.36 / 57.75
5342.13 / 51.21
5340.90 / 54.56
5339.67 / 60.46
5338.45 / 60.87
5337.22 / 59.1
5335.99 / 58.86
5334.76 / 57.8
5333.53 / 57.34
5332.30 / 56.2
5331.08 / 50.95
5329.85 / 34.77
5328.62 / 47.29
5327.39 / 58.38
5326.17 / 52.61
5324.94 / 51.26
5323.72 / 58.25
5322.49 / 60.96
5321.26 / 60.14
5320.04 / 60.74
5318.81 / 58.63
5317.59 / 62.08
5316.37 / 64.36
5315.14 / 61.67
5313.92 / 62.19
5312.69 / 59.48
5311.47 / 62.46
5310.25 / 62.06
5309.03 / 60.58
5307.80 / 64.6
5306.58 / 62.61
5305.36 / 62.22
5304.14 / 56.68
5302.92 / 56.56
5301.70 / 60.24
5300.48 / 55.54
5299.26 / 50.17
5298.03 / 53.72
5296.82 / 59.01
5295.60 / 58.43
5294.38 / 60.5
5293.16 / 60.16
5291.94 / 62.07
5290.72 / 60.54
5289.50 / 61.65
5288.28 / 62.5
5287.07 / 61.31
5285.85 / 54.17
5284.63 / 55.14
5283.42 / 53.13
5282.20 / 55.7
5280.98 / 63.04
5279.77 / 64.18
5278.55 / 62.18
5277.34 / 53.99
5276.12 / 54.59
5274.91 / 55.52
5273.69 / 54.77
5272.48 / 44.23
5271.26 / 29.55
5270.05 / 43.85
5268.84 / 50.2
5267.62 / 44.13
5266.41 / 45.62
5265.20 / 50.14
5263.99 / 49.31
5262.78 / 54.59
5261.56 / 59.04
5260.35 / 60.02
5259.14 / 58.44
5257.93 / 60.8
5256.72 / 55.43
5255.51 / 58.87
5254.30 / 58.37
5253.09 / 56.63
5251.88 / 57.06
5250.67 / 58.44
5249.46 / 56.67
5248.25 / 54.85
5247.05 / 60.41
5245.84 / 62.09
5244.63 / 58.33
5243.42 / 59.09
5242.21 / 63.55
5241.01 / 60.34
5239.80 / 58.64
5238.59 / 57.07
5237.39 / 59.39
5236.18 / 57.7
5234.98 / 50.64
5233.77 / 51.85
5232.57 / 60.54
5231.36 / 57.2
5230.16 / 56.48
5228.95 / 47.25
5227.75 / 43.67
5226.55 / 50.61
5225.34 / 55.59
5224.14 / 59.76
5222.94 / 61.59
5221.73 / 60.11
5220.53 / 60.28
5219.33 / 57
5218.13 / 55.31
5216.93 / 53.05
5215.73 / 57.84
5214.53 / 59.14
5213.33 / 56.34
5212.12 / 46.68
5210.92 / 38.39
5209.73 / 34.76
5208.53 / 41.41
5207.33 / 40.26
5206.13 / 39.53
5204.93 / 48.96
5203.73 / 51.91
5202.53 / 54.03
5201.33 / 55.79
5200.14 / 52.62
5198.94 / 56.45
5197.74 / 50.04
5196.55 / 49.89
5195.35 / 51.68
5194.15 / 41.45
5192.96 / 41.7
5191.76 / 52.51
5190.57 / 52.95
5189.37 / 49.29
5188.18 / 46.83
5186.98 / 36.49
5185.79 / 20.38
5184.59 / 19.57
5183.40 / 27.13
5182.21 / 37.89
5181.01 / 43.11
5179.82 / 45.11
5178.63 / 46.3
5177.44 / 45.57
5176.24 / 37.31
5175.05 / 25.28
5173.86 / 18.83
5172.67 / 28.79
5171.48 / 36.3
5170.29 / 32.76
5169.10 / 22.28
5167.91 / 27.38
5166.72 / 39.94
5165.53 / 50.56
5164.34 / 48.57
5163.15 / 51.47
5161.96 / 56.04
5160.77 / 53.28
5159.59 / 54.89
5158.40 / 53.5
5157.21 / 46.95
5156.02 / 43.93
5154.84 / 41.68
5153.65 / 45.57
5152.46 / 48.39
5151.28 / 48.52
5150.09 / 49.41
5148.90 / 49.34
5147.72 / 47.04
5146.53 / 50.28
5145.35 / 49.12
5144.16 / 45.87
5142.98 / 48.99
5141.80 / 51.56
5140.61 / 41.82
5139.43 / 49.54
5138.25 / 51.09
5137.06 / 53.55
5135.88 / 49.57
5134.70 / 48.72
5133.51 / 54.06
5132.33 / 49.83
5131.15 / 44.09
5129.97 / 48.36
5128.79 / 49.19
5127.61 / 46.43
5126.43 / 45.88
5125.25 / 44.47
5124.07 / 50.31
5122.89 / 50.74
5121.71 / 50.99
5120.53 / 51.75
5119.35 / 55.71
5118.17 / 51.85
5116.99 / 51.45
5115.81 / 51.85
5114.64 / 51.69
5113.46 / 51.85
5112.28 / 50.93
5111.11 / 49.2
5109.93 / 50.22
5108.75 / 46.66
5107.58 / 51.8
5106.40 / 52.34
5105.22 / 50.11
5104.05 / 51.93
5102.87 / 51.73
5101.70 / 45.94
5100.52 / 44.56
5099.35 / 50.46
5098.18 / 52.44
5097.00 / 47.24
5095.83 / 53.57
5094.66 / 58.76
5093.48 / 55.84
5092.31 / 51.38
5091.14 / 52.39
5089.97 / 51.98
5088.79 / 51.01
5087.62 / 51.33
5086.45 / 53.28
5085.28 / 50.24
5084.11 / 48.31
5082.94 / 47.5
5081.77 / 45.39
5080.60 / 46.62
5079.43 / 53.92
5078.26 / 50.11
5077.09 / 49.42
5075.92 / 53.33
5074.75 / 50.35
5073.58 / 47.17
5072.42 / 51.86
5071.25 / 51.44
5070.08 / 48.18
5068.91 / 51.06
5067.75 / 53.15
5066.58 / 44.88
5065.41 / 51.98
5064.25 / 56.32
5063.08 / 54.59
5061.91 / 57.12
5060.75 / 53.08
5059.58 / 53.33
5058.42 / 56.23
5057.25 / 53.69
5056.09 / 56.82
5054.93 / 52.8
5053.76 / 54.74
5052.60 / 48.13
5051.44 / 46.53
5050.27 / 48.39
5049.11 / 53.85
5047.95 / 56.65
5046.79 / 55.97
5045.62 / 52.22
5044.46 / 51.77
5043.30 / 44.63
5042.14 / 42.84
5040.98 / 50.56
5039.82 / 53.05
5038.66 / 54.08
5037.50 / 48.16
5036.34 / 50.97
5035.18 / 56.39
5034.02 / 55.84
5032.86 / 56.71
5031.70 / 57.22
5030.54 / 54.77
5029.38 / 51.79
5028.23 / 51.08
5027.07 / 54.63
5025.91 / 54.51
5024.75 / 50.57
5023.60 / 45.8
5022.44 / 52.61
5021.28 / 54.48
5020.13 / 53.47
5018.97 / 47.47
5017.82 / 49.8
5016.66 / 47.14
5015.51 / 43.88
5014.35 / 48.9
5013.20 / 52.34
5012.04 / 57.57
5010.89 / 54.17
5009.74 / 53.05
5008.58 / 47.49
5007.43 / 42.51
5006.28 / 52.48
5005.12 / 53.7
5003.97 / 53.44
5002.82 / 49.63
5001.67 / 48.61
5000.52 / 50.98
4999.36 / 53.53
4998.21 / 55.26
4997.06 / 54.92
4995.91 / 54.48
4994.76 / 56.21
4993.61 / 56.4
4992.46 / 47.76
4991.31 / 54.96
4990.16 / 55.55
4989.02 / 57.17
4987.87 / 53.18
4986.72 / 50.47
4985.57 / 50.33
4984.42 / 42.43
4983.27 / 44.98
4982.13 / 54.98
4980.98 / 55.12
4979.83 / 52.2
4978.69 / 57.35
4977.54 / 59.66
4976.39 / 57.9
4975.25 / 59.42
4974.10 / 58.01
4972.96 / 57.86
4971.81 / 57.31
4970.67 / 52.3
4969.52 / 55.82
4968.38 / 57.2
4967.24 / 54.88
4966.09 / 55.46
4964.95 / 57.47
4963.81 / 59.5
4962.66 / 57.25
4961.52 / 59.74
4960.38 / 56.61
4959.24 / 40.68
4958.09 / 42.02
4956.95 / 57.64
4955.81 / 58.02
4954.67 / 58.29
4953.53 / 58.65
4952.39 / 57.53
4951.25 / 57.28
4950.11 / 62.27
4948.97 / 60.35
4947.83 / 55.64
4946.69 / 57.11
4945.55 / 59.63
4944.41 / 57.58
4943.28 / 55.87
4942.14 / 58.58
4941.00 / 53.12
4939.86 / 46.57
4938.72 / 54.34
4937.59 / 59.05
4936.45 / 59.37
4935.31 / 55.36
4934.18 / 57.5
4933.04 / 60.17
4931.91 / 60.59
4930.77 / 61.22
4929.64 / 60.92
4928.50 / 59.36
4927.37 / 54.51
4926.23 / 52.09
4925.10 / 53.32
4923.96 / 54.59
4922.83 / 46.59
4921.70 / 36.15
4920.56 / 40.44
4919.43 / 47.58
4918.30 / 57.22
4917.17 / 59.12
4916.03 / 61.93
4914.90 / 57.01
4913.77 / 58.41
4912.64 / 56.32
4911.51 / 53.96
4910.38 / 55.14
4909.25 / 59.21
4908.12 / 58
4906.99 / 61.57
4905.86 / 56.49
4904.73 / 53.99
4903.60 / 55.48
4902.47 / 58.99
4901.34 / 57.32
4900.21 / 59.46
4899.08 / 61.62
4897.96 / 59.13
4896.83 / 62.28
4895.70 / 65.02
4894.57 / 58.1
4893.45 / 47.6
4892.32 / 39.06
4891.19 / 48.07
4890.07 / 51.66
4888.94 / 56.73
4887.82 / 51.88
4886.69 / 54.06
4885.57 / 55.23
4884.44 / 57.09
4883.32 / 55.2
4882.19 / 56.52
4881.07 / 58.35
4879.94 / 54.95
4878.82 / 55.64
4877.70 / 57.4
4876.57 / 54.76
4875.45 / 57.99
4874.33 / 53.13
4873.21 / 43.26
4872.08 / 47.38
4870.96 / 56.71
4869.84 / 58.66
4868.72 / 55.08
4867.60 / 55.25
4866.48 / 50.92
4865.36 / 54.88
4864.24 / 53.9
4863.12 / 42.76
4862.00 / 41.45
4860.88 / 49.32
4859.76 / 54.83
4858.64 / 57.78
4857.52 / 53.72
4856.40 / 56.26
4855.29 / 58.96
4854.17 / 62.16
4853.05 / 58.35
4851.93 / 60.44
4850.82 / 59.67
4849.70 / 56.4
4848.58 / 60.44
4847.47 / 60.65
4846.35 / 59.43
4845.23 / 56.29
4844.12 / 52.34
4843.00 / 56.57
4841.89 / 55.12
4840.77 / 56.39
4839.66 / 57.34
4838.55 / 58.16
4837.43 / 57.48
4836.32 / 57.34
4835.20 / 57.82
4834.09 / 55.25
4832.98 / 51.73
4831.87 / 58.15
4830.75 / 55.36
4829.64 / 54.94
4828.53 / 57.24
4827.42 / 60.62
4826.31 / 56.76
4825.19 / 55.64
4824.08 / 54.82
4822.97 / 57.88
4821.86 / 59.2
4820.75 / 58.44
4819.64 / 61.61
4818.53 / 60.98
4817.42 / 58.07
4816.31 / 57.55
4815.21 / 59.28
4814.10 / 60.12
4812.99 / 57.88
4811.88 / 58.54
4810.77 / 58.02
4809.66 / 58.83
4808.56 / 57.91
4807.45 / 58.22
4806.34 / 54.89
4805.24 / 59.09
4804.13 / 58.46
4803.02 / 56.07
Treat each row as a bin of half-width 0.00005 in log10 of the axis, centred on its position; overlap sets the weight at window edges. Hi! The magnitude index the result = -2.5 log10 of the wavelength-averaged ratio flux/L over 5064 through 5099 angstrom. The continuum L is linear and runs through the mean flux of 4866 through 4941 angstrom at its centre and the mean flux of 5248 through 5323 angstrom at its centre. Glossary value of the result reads 0.10 mag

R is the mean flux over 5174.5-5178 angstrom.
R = 36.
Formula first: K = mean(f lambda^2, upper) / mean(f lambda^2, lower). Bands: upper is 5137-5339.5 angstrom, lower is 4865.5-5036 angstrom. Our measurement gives 1.07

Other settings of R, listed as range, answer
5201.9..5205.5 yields 51.6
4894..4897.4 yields 61.7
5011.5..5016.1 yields 50.6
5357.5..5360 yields 64.2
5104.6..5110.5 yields 50.2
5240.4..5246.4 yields 60.6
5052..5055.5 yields 51.9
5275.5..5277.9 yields 54.3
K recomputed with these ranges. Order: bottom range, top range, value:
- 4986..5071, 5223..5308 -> 1.18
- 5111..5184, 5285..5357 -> 1.36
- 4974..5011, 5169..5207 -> 0.85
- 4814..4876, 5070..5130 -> 1.00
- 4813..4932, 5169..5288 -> 1.04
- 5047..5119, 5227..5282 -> 1.15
